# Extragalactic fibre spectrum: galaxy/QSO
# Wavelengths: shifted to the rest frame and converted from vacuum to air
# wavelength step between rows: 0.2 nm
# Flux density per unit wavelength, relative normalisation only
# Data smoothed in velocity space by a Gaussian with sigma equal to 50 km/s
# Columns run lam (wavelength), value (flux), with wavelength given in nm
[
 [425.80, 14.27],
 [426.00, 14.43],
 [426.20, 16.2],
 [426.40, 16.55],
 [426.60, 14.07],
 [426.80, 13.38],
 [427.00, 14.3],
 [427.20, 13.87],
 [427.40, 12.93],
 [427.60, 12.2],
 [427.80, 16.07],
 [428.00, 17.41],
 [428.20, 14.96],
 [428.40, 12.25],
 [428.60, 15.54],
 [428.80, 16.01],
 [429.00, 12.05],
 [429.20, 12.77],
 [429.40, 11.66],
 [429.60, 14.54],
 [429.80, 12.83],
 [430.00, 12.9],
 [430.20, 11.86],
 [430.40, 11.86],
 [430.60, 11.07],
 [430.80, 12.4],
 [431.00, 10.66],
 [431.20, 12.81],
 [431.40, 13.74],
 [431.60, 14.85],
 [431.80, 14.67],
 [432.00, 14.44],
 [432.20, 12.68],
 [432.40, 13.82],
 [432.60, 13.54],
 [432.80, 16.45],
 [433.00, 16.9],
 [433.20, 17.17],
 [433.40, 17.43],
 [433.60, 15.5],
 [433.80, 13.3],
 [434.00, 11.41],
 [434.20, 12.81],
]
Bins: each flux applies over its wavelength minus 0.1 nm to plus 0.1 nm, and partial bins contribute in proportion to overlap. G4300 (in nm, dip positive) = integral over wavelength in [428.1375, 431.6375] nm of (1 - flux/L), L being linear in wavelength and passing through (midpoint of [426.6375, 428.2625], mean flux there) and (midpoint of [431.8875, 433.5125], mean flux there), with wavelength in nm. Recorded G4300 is 0.43 nm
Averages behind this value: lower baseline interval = 14.4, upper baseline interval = 15.3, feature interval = 13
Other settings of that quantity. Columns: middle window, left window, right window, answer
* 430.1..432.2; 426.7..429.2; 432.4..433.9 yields 0.31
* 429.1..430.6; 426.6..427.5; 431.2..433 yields 0.16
